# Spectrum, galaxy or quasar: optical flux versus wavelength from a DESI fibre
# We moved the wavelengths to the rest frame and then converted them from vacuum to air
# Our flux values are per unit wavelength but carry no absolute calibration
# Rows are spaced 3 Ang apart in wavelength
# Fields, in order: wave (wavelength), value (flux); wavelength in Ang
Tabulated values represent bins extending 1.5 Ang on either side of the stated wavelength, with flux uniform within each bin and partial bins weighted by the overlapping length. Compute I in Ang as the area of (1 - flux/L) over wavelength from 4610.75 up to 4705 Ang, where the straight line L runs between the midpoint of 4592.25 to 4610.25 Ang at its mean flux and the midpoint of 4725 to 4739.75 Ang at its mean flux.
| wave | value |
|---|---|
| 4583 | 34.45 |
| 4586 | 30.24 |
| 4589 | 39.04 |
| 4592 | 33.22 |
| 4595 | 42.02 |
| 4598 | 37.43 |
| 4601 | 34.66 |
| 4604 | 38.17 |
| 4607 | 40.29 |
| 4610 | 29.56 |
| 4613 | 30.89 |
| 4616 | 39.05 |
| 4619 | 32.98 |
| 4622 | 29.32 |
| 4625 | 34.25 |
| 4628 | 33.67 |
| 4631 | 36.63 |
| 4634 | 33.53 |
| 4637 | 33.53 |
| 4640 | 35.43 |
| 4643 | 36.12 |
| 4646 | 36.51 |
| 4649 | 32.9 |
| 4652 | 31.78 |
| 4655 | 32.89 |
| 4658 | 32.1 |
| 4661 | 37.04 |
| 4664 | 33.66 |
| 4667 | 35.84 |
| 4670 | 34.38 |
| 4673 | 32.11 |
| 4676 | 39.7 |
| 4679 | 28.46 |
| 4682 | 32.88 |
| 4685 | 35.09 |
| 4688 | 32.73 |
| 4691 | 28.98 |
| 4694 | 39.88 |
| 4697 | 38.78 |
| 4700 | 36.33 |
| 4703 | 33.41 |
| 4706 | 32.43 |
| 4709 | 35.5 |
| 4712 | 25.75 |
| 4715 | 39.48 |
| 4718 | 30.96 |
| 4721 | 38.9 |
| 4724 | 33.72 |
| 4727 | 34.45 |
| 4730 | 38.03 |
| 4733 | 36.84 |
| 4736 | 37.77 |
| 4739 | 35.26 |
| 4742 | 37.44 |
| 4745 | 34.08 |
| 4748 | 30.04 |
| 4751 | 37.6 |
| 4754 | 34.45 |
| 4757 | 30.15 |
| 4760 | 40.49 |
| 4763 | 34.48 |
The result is 7.0 Ang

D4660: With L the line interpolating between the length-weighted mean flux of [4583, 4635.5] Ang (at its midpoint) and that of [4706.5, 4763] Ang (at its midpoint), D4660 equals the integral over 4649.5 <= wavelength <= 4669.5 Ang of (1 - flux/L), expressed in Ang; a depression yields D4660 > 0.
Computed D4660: 0.6 Ang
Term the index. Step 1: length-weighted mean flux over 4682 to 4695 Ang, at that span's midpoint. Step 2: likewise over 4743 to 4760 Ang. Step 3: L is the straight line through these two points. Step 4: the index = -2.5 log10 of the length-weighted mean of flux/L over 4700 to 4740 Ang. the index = -0.03 mag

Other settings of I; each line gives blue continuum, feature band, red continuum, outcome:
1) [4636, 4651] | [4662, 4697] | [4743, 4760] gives 0.3 Ang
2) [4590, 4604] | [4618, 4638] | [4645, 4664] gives 1.1 Ang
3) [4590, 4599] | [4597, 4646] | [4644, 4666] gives 1.7 Ang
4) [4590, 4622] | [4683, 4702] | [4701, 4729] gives -0.5 Ang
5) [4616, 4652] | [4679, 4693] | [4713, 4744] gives 1.2 Ang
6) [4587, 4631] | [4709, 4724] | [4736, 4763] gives 0.5 Ang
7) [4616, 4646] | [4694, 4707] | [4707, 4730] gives -0.6 Ang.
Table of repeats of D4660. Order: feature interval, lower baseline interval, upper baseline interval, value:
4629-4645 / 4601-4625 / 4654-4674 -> -0.4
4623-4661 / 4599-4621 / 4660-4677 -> 1.1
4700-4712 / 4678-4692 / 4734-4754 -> 0.0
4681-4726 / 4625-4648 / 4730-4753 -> 1.4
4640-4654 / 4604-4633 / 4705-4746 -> 0.0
